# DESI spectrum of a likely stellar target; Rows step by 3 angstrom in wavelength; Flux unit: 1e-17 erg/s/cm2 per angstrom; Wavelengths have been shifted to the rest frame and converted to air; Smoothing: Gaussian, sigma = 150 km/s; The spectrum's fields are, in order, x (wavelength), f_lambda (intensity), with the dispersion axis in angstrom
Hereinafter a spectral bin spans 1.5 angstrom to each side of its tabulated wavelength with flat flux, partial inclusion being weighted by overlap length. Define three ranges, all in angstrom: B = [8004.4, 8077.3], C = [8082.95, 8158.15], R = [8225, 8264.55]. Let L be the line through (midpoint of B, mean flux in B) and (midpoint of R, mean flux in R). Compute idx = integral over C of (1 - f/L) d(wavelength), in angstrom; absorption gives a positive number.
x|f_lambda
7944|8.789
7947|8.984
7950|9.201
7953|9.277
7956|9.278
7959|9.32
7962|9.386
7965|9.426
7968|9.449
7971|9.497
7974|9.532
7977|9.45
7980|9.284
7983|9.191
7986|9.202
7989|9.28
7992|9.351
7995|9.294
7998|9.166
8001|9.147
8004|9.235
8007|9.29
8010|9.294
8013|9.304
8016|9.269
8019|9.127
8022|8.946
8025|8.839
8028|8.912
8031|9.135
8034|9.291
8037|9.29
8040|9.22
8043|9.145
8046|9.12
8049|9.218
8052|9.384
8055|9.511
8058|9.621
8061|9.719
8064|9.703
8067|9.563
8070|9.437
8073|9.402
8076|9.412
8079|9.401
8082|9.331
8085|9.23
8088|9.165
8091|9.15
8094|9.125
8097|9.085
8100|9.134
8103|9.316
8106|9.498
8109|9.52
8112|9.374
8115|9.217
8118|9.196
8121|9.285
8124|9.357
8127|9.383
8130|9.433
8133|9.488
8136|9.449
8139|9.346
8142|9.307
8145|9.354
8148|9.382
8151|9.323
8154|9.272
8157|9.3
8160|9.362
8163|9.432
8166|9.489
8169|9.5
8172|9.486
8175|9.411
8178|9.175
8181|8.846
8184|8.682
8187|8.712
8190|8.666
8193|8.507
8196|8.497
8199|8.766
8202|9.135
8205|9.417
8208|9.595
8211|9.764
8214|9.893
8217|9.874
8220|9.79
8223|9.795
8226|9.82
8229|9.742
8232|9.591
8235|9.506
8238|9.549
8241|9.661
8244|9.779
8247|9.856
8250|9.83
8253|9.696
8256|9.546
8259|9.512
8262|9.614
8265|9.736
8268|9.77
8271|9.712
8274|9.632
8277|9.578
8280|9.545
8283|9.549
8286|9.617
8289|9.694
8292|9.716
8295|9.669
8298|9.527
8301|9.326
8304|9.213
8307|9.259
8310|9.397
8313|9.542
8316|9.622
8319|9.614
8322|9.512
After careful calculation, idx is 1.07 angstrom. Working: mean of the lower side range 9.3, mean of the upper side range 9.67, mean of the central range 9.31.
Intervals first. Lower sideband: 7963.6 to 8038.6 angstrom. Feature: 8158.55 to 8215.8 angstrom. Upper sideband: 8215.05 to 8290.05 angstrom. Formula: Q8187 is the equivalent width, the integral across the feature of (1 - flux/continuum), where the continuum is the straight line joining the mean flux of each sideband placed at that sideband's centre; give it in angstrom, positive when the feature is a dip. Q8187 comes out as 2.33 angstrom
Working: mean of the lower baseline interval 9.25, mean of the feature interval 9.18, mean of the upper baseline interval 9.68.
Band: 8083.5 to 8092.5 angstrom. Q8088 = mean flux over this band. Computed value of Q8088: 9.18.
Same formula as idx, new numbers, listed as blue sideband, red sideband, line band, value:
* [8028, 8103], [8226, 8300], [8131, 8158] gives 0.3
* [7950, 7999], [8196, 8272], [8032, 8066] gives 0.1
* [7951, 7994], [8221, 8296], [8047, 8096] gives 0.4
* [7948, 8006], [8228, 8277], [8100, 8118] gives 0.3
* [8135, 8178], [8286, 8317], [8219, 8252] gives -1.0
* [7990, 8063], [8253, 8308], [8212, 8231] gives -0.6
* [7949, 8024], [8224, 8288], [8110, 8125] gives 0.3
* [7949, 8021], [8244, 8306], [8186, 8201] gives 1.4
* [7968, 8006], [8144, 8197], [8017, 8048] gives 0.5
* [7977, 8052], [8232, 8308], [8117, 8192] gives 1.3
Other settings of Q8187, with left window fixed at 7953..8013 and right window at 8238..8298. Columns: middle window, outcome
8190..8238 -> 0.9 angstrom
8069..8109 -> 0.7 angstrom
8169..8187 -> 0.8 angstrom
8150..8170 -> 0.3 angstrom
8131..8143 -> 0.1 angstrom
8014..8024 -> 0.3 angstrom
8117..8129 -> 0.2 angstrom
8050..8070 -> -0.3 angstrom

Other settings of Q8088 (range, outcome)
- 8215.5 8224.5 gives 9.82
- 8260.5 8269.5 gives 9.71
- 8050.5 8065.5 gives 9.59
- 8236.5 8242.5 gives 9.6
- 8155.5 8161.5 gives 9.33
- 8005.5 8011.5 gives 9.29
